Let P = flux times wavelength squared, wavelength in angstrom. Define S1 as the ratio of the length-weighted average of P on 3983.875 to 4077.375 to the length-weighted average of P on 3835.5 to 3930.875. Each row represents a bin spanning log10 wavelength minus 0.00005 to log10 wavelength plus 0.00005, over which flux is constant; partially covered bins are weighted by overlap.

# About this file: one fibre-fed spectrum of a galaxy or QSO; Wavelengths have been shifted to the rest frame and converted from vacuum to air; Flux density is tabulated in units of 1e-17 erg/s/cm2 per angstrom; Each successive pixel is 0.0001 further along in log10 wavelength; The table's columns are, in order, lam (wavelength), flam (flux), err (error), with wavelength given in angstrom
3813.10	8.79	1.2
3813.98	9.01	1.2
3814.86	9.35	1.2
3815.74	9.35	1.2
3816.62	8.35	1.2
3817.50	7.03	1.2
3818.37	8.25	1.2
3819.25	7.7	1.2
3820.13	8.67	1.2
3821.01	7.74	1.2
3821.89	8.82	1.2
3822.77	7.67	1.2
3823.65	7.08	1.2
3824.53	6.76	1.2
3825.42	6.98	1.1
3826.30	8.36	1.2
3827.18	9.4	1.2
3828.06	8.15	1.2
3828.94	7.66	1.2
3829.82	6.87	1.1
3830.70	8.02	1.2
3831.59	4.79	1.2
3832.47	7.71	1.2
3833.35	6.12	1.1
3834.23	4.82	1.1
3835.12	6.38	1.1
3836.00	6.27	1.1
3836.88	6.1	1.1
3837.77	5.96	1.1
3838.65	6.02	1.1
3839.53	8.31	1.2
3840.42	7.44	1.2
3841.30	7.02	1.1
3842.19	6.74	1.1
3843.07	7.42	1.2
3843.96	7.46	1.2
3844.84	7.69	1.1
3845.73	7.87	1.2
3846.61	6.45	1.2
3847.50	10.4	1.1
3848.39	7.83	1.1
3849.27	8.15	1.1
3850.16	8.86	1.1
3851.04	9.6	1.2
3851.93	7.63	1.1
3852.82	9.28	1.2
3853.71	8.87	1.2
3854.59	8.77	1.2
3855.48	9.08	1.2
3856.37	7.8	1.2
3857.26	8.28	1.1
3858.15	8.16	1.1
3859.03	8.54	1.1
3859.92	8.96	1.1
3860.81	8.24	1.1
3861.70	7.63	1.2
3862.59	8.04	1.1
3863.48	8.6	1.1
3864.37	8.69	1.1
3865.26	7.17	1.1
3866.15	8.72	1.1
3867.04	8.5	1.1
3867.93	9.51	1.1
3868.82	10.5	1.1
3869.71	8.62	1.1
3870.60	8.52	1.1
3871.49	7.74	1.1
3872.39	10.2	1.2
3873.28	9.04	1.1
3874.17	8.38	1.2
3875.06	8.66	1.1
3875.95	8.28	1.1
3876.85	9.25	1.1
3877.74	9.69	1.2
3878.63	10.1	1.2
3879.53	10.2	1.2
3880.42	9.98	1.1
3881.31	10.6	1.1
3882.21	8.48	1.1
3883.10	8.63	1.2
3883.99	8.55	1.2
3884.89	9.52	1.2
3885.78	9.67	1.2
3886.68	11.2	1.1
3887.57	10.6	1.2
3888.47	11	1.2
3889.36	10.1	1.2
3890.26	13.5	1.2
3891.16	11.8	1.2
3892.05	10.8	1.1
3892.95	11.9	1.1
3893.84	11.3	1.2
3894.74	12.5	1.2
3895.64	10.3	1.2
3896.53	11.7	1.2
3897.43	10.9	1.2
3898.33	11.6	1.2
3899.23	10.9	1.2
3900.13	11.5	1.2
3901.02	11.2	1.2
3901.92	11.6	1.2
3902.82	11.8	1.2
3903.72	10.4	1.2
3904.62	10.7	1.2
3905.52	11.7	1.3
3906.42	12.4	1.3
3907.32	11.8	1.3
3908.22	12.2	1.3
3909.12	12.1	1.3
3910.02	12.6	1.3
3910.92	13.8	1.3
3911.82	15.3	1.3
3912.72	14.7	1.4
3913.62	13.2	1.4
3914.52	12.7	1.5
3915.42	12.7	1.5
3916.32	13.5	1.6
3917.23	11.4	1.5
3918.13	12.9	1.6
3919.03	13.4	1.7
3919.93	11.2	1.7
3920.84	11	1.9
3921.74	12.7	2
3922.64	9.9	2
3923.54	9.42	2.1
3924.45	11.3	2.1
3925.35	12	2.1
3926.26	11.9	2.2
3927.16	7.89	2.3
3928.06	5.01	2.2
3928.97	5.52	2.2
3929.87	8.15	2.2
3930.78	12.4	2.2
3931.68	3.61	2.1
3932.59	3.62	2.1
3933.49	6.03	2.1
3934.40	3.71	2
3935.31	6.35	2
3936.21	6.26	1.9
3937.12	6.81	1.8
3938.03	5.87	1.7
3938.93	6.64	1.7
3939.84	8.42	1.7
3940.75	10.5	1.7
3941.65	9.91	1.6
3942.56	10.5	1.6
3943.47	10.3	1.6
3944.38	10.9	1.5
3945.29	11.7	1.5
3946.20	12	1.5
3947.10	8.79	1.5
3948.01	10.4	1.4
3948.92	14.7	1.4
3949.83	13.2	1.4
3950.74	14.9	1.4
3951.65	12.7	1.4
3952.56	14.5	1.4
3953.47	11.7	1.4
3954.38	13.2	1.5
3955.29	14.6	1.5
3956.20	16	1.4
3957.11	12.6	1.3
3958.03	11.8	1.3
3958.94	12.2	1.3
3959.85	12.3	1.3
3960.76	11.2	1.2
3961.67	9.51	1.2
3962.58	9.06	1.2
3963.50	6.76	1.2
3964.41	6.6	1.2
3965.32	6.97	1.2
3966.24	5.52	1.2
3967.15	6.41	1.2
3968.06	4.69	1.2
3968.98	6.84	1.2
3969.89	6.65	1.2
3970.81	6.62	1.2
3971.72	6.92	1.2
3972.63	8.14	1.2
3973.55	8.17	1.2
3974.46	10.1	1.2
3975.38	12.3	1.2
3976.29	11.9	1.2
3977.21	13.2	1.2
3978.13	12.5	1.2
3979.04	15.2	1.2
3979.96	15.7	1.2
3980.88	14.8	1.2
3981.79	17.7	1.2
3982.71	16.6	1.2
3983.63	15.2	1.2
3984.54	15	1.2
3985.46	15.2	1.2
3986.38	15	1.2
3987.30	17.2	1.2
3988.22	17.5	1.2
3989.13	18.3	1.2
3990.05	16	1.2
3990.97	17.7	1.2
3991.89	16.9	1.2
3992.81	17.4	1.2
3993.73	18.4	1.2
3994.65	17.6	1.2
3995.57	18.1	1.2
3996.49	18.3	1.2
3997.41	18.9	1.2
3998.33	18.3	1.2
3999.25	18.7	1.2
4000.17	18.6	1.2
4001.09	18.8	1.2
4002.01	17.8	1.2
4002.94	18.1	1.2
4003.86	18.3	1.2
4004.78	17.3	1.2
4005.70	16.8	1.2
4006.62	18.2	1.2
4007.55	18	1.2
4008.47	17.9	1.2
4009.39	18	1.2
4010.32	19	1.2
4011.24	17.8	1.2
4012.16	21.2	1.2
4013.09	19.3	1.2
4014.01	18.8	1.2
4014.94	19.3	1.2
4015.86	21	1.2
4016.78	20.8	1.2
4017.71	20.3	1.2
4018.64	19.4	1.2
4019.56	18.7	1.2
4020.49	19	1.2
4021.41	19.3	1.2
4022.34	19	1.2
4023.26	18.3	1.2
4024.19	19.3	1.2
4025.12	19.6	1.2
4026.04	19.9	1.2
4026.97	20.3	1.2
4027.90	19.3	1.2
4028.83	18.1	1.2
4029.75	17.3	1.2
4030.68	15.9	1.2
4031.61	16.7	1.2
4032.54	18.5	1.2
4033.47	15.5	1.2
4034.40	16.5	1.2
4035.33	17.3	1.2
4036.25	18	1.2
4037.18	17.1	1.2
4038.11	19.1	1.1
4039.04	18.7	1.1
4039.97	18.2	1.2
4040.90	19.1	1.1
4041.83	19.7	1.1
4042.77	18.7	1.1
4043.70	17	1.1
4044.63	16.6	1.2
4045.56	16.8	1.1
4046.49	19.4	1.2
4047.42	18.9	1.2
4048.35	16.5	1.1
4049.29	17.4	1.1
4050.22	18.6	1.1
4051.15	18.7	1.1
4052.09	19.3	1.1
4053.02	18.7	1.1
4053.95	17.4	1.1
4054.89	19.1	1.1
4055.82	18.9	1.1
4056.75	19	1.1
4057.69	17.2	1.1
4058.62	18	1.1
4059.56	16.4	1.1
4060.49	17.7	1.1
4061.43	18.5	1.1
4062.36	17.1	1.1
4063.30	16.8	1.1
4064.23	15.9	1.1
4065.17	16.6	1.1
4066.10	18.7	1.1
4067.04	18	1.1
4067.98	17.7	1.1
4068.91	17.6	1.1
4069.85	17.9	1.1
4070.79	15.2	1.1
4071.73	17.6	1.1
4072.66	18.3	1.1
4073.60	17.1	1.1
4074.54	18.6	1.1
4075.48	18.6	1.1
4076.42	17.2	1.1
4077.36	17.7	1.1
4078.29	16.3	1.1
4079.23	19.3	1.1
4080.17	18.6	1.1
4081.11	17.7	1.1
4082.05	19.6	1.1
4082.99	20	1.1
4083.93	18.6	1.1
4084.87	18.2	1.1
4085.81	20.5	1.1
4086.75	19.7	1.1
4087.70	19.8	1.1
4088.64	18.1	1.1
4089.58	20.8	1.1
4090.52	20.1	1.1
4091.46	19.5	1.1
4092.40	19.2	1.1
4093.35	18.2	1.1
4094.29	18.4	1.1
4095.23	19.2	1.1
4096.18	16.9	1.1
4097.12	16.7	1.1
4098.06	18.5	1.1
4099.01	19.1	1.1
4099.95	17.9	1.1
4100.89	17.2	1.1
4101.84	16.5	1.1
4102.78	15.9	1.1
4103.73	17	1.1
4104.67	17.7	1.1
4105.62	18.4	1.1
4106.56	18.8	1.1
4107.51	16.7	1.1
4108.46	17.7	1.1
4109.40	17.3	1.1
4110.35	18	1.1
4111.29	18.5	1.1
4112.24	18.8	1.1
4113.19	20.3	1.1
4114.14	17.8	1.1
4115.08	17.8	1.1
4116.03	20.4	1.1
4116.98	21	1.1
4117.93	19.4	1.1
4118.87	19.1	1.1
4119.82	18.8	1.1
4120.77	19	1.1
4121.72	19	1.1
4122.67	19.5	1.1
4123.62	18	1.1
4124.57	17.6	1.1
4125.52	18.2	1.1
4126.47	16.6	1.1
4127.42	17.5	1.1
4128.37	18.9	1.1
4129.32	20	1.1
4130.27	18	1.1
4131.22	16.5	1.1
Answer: 1.97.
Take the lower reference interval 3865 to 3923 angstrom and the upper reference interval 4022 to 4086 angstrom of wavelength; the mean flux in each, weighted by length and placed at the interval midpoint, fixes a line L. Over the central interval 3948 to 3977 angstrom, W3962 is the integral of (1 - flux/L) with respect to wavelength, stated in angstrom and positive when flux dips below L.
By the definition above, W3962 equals 7.5 angstrom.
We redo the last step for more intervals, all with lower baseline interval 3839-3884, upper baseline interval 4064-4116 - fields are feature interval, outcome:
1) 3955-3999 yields 1.9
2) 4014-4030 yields -4.2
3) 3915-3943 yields 5.7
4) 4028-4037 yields -0.8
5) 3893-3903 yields -1.3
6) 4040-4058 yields -2.0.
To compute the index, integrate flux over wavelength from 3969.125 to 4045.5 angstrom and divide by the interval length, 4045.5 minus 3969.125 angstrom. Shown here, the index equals 16.9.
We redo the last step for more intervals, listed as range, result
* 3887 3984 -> 10.8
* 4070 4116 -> 18.3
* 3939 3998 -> 12.5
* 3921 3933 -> 8.8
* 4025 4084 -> 18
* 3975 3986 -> 14.6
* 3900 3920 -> 12.4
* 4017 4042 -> 18.5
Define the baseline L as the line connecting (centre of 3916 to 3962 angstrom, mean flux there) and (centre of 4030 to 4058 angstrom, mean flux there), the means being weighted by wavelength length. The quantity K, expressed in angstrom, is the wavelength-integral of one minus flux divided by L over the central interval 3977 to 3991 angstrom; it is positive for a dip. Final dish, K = -2.2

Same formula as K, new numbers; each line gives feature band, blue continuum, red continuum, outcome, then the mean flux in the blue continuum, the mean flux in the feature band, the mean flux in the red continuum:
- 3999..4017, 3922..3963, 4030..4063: -4.4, 10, 18.7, 17.9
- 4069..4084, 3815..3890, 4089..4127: -0.7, 8.31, 18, 18.4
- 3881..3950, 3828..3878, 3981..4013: 8.5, 7.99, 10.5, 17.6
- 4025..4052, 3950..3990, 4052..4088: -3.2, 11.9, 18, 18.1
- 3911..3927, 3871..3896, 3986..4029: 0.2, 10.1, 12.3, 18.5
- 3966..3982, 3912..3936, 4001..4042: 4.8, 9.88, 10.1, 18.5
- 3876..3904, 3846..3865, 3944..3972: -4.7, 8.45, 10.7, 10.4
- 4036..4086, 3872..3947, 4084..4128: -4.4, 10.3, 18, 18.5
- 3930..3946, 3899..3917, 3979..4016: 7.1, 12.3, 7.92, 17.7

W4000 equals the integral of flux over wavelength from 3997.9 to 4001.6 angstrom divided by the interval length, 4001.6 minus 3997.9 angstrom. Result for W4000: 18.6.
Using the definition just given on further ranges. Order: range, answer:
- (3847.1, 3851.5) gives 8.95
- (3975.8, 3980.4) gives 13.7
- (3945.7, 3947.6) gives 10.5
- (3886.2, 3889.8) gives 10.7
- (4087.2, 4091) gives 19.7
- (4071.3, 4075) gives 17.9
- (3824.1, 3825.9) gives 6.87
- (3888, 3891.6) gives 11.6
